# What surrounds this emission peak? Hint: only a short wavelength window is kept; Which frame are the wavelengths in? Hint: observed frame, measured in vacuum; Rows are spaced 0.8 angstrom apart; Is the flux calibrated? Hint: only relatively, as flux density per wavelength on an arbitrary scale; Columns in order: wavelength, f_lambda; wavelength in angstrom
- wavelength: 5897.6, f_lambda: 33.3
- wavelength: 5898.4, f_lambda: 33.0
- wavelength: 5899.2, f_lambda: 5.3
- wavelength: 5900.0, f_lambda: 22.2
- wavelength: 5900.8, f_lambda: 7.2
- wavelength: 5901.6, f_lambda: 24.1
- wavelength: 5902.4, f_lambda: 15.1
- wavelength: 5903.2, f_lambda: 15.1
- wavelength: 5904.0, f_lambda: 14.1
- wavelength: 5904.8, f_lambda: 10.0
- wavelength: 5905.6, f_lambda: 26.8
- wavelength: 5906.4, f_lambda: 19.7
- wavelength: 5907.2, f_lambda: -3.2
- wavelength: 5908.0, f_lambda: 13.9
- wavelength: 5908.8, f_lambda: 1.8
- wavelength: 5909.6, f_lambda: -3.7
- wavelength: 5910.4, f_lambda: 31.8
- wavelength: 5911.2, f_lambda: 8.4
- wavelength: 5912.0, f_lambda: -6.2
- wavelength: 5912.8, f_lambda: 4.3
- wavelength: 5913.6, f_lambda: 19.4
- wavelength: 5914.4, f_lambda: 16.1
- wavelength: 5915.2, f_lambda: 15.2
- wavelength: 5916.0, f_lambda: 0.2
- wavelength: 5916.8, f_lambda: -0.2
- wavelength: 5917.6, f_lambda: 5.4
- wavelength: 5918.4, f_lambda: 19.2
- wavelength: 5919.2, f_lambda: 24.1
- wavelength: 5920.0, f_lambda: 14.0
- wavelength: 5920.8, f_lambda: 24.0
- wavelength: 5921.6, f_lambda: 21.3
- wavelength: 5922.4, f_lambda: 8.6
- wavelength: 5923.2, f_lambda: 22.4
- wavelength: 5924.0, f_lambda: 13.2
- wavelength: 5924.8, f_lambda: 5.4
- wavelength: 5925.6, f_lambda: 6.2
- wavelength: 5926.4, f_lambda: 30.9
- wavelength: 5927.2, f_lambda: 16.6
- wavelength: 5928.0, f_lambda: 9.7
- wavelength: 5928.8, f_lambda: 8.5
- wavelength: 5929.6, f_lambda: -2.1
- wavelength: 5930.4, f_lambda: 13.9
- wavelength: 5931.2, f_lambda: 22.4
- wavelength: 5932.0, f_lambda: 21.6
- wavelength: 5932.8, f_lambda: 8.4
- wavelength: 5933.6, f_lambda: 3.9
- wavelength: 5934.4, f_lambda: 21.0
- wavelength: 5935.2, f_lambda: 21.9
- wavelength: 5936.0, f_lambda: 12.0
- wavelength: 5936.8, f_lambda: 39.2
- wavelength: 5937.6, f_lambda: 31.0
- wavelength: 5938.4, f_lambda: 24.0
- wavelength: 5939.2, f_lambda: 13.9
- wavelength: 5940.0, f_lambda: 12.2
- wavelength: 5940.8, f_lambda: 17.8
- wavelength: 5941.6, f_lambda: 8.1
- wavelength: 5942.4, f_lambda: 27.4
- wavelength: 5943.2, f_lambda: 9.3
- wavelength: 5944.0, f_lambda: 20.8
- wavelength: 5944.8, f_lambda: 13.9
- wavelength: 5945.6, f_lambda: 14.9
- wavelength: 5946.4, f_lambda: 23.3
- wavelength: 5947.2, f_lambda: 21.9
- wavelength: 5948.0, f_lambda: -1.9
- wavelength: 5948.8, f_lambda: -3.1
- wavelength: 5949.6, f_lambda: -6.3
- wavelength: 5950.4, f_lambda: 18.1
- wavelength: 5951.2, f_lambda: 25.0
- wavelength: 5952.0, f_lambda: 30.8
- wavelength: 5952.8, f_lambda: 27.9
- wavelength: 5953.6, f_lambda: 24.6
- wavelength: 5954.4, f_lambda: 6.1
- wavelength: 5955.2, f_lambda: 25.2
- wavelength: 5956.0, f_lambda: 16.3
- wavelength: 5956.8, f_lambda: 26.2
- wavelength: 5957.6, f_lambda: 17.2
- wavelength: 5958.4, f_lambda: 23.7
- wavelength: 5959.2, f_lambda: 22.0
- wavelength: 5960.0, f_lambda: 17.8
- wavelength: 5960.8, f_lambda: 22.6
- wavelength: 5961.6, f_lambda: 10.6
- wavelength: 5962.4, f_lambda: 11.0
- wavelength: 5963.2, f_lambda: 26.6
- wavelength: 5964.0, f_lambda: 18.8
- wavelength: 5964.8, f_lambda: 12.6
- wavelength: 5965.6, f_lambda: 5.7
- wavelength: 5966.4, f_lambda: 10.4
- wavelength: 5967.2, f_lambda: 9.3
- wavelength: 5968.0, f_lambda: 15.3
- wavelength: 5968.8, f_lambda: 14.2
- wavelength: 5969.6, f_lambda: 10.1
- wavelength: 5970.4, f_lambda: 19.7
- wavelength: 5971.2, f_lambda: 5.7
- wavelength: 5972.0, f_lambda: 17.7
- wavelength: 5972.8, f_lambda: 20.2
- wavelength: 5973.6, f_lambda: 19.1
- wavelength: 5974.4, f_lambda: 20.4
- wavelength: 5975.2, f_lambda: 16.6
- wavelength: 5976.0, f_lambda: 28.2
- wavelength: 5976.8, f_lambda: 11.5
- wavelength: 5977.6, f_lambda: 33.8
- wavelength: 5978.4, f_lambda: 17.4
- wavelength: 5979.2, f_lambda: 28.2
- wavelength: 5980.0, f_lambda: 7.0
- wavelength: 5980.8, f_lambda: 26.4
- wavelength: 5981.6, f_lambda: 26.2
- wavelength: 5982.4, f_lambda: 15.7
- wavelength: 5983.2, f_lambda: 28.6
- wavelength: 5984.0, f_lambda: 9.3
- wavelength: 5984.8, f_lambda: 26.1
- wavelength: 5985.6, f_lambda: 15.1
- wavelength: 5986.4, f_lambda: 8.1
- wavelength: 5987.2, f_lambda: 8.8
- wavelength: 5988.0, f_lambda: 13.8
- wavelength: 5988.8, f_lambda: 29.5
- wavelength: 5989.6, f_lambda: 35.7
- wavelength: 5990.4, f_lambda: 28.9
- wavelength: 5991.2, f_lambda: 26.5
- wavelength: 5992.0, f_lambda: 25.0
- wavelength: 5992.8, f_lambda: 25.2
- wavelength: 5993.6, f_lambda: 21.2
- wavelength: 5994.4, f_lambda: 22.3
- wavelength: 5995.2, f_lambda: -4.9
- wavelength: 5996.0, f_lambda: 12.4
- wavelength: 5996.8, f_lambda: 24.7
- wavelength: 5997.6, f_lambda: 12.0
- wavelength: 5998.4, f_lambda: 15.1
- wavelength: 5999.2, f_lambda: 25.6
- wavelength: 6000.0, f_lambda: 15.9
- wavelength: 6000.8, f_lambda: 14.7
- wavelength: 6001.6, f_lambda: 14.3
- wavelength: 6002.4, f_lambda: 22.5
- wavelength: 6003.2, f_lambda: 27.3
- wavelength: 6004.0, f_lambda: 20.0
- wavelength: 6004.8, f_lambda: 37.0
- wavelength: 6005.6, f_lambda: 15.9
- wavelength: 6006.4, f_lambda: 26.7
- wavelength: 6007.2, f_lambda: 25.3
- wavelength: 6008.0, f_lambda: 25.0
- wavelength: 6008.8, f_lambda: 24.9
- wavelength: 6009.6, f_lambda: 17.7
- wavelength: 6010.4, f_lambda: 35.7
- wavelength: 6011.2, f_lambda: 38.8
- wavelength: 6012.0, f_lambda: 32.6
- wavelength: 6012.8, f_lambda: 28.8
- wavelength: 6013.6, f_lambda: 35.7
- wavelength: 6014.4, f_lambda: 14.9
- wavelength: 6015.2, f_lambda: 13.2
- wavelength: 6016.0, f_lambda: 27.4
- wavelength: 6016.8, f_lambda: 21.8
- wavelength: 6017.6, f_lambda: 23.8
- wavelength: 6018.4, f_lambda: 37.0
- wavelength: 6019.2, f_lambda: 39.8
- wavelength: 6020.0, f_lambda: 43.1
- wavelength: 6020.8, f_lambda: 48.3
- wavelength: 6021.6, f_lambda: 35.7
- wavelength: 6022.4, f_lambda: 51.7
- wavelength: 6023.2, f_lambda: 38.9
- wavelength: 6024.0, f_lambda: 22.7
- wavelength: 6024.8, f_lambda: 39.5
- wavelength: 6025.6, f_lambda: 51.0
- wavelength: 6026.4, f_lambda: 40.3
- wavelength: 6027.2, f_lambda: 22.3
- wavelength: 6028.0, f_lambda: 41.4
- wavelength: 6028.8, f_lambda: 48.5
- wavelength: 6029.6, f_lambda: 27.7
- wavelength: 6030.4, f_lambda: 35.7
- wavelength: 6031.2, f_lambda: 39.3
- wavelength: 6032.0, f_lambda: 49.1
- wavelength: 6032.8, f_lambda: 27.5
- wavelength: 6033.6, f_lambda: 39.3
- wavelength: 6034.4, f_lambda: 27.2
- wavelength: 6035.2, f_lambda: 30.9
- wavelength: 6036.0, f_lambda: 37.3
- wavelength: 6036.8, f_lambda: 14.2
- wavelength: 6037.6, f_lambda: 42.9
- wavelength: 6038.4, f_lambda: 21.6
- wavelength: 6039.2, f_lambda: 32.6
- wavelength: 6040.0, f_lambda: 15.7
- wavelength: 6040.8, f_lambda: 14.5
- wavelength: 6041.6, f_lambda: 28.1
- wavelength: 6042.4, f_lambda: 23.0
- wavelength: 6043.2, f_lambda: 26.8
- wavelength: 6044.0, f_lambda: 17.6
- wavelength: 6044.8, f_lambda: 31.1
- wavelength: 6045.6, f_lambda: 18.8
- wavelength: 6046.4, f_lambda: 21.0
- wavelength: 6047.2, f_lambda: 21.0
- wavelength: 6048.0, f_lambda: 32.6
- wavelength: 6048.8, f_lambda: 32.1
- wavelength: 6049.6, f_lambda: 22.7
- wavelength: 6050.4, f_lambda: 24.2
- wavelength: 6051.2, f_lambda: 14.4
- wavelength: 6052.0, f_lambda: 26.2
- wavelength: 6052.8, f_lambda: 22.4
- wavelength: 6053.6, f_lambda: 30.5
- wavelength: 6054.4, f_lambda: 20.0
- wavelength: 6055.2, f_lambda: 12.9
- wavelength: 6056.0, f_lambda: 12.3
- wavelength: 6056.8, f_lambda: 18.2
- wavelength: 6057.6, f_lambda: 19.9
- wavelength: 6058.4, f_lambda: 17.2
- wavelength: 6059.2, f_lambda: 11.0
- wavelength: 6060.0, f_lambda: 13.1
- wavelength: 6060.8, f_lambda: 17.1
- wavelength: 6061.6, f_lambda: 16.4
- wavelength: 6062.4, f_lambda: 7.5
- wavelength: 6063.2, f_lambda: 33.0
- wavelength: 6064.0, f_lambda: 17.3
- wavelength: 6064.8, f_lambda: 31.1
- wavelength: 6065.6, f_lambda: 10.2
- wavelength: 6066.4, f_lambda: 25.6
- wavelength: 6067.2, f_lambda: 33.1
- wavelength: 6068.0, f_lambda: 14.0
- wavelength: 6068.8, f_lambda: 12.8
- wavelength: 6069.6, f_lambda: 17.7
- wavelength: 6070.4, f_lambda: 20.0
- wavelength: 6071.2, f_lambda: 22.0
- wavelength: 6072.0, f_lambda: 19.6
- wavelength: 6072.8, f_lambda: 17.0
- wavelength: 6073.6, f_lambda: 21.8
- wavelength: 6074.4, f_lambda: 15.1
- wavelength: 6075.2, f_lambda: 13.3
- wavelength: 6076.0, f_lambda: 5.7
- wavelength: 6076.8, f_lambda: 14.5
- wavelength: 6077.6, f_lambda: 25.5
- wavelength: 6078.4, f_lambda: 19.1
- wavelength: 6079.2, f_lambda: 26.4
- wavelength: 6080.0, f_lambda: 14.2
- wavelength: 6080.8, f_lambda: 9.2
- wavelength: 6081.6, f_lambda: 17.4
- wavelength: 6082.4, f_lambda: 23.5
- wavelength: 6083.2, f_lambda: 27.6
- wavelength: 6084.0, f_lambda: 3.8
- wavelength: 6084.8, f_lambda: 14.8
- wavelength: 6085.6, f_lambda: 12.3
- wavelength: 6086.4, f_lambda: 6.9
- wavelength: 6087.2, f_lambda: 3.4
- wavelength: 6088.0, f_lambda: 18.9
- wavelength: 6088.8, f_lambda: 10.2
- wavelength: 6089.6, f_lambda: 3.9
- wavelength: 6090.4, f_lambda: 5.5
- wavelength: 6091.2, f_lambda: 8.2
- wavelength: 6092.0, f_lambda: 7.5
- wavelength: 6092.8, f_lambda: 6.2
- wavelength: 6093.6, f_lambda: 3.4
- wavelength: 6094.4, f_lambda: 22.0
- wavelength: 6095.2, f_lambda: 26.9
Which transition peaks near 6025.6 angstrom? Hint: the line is C III]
